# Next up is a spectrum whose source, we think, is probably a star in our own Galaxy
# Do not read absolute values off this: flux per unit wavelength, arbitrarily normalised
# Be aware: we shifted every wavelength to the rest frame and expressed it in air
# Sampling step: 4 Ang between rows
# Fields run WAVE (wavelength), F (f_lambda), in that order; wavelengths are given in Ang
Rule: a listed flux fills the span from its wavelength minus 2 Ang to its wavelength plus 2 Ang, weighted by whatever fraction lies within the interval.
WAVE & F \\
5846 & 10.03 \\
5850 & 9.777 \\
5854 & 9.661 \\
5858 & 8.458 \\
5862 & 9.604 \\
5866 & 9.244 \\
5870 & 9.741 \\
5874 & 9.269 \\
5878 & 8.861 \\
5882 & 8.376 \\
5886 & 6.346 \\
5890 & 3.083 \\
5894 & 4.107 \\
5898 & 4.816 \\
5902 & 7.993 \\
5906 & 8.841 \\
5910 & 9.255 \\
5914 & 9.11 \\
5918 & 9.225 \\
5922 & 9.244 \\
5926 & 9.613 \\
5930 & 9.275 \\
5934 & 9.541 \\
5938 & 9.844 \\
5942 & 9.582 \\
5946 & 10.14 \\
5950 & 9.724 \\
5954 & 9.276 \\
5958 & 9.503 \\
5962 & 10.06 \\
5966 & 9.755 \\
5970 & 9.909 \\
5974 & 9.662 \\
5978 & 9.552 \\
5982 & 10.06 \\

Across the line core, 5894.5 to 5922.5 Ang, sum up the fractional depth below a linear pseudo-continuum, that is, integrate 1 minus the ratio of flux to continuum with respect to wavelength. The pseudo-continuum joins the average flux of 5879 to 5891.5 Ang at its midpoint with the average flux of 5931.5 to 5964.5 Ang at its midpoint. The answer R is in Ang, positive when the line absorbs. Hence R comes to -1.7 Ang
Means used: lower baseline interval 6.28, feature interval 8.08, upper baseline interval 9.7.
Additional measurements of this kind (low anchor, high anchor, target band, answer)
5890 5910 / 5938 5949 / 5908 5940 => -4.44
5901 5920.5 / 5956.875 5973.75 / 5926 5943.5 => -0.46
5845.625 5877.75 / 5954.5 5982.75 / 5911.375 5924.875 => 0.51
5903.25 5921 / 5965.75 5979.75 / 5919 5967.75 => -1.13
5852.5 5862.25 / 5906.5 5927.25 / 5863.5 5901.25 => 8.35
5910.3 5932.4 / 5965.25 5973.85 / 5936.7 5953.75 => -0.39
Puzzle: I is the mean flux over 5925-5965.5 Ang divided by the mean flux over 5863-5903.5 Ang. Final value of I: 1.3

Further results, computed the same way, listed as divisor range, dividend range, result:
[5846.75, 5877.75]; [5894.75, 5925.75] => 0.88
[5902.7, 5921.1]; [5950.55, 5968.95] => 1.07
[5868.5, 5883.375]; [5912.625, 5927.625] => 1.03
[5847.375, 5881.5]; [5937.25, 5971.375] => 1.05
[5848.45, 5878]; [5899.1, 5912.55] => 0.90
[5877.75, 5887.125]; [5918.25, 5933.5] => 1.20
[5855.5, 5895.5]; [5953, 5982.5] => 1.25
